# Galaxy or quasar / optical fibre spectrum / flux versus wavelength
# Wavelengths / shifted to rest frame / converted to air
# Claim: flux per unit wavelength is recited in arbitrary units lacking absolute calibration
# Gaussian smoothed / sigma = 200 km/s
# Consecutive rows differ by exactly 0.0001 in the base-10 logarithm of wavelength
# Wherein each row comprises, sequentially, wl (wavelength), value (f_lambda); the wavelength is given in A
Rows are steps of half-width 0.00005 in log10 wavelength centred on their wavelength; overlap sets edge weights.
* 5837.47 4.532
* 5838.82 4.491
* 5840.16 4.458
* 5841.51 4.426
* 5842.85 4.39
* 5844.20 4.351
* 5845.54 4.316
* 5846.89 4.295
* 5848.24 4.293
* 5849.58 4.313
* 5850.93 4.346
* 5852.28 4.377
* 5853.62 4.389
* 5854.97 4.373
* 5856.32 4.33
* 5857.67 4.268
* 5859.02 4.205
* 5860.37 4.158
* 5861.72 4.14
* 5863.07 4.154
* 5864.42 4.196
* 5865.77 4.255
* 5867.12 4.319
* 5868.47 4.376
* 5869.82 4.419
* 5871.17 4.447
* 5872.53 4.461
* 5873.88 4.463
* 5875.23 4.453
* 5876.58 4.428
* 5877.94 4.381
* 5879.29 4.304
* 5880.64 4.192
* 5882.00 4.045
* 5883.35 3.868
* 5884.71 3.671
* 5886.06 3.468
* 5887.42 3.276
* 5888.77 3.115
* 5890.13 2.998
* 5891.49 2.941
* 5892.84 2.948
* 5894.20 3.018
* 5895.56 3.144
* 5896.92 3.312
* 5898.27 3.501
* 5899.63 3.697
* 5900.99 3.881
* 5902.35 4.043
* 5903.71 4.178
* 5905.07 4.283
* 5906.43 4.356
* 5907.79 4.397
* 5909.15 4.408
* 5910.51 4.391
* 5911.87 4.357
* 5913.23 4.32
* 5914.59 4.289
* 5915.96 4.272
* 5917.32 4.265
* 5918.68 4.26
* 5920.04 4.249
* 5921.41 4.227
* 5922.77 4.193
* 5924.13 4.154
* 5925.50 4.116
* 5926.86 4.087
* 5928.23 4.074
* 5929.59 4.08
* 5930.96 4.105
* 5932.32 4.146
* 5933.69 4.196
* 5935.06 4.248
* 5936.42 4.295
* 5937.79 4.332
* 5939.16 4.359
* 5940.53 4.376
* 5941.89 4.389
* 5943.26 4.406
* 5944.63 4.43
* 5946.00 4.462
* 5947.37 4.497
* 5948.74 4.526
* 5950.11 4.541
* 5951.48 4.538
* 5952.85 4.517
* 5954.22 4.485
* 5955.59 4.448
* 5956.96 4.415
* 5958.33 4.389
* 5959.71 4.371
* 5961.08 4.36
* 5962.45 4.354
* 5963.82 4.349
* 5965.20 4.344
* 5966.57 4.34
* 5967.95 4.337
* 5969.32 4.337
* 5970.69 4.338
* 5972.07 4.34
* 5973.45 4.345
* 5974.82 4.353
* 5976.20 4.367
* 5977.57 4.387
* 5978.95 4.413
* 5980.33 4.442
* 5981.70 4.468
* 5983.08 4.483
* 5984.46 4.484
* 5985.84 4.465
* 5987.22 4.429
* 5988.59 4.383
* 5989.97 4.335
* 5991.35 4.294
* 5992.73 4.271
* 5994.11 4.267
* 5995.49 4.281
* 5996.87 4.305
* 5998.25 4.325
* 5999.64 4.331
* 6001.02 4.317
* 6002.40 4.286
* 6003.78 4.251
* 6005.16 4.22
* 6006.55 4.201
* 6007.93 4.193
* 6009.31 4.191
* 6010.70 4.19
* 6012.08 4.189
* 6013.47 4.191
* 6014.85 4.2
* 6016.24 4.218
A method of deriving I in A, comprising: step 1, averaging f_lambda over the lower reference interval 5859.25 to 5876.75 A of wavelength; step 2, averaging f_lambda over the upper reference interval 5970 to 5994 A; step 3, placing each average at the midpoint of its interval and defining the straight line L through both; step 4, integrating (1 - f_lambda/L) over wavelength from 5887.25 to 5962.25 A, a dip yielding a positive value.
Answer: 4.2 A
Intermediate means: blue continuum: 4.32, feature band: 4.11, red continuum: 4.39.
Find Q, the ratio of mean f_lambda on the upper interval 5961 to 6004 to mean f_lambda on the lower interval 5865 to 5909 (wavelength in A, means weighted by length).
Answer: 1.12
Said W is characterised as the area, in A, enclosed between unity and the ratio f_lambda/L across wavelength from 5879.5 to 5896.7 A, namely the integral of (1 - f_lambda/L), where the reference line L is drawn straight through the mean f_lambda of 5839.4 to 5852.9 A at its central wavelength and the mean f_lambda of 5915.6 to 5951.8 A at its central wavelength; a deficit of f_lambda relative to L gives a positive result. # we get 3.6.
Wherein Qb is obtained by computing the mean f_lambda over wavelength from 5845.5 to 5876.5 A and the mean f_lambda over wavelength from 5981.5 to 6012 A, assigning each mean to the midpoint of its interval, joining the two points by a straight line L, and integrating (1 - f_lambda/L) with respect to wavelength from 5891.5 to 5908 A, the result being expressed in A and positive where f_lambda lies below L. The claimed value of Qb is 2.4 A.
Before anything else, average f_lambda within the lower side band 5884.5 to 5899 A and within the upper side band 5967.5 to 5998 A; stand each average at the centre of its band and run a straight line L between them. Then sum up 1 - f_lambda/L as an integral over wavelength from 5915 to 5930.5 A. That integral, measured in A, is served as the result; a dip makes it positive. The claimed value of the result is -2.5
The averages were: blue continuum 3.21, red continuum 4.37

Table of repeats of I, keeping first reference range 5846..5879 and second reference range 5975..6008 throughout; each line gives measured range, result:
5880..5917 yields 4.6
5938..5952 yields -0.4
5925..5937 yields 0.5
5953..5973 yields -0.2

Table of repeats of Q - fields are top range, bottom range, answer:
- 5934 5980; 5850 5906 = 1.11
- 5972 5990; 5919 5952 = 1.03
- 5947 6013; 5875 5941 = 1.09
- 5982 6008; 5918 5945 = 1.02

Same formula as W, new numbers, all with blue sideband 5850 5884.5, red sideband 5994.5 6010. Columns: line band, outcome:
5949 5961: -0.5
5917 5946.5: 0.2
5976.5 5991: -0.5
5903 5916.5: -0.1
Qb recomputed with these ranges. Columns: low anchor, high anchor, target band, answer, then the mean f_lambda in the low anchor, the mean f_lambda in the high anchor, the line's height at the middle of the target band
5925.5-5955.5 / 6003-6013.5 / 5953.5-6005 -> -1.25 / 4.34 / 4.2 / 4.26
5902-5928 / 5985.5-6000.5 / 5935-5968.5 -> -0.91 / 4.25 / 4.33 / 4.29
